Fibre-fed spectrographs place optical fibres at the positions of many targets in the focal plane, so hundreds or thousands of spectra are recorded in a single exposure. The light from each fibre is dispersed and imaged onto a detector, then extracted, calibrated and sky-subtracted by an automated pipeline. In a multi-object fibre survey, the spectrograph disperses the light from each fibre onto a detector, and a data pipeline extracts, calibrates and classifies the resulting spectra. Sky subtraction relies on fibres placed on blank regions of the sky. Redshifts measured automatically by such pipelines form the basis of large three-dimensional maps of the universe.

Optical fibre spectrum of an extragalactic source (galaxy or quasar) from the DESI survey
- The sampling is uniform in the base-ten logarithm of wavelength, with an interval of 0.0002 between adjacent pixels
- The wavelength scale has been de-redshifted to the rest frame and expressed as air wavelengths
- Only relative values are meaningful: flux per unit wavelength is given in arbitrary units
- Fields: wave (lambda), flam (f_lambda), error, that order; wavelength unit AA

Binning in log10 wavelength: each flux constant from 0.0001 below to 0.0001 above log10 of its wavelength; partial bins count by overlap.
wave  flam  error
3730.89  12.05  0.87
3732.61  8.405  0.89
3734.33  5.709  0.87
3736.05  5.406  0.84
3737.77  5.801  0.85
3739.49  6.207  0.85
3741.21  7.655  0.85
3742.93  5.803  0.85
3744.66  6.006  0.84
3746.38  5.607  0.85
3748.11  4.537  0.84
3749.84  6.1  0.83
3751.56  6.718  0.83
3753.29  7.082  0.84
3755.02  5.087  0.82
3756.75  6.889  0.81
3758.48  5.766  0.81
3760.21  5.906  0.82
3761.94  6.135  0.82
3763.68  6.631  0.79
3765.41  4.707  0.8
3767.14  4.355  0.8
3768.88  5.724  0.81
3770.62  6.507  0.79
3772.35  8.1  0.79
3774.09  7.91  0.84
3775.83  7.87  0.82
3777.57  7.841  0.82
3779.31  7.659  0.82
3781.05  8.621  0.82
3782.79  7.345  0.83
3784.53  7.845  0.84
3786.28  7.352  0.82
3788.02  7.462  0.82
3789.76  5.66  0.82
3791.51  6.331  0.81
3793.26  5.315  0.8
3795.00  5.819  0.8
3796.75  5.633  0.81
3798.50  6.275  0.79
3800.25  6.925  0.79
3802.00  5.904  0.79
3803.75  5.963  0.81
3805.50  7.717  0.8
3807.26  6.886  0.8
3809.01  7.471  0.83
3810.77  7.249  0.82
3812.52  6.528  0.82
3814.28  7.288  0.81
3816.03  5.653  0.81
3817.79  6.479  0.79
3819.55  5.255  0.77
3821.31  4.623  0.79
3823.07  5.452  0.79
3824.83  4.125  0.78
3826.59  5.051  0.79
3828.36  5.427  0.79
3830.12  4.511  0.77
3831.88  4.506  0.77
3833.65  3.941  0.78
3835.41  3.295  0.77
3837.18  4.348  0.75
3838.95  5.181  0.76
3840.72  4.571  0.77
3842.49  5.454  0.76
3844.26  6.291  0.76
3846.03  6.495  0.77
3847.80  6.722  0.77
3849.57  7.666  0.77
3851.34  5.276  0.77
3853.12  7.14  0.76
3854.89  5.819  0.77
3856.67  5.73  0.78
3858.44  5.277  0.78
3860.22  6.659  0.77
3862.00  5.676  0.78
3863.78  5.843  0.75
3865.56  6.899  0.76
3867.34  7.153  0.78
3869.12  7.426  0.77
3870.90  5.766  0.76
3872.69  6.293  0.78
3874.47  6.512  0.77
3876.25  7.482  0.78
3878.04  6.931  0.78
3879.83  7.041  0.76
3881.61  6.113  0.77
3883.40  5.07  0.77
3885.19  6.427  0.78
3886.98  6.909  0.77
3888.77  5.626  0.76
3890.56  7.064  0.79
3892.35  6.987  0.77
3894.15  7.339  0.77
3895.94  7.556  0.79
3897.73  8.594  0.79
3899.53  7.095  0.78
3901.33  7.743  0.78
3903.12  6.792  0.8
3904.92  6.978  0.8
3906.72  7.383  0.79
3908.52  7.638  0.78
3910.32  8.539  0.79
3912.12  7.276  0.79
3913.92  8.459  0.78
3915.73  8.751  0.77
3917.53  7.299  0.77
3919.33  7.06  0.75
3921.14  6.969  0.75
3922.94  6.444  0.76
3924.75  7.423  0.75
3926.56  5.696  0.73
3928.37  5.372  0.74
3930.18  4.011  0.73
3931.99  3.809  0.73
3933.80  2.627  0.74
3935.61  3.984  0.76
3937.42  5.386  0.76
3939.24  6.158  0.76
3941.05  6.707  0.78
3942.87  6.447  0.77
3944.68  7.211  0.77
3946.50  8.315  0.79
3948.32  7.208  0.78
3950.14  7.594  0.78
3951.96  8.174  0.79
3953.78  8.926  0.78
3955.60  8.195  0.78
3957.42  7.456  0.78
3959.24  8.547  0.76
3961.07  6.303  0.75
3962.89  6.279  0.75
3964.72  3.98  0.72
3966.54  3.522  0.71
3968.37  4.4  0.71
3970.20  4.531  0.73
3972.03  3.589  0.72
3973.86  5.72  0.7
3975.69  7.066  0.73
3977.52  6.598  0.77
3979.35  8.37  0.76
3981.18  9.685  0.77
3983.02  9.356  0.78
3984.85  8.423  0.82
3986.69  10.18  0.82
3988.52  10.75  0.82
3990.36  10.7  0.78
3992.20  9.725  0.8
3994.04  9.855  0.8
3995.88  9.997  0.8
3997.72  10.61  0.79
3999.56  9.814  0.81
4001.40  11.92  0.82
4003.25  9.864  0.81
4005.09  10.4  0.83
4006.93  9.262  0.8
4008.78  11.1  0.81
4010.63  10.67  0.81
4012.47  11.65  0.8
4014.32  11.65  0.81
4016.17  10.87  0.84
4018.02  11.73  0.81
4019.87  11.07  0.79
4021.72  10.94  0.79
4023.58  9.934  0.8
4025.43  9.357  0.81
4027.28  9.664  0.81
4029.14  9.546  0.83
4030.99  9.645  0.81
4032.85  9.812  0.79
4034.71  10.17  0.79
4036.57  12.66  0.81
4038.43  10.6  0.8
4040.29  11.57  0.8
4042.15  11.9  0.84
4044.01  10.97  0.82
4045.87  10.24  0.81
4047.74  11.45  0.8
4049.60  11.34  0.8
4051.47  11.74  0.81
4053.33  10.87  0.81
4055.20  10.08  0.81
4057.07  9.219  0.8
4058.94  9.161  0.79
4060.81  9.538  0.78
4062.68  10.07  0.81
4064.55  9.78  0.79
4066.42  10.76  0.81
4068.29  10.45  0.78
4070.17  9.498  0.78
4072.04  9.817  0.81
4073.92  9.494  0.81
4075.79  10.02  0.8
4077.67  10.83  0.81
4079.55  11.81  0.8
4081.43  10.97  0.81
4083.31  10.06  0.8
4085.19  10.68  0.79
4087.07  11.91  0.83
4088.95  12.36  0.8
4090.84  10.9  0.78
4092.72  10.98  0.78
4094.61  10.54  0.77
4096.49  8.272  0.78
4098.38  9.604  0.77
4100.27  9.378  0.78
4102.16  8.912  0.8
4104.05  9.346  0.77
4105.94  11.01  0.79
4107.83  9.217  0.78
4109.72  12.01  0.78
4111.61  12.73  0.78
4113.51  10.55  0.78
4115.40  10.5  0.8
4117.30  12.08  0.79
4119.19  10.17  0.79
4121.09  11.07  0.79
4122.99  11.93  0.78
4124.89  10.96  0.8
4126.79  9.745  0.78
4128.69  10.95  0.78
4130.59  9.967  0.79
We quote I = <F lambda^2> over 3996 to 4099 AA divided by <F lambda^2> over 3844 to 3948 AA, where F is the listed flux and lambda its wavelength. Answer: 1.73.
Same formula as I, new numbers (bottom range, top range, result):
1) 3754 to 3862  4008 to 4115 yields 1.96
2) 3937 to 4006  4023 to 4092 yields 1.39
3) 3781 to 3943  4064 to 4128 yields 1.89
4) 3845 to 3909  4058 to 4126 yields 1.74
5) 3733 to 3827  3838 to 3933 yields 1.10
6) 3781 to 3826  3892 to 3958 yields 1.15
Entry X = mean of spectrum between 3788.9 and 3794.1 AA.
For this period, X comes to 5.76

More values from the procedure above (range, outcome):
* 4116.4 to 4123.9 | 11.3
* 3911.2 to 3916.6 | 8.15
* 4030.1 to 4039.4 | 10.6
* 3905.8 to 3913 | 7.71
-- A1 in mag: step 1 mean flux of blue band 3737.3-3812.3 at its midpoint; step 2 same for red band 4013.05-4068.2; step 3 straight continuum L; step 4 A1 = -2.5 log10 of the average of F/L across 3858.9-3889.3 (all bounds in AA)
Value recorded 0.24 mag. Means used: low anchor 6.53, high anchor 10.6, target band 6.45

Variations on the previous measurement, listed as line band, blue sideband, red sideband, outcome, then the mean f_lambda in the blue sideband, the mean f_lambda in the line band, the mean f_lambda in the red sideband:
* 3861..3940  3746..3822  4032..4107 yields 0.22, 6.48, 6.58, 10.5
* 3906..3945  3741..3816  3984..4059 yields 0.37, 6.54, 6.37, 10.5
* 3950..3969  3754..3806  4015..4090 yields 0.35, 6.57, 6.67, 10.6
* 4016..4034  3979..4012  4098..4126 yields 0.00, 10.1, 10.2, 10.6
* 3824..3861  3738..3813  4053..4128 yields 0.34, 6.53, 5.4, 10.4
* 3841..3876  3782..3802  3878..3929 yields 0.09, 6.51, 6.31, 7.07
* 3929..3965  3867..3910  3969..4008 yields 0.25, 6.93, 6.4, 8.86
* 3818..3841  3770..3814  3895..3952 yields 0.42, 6.97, 4.69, 6.75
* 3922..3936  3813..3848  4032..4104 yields 0.43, 5.22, 4.96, 10.5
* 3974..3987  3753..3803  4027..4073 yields 0.14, 6.57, 8.28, 10.4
